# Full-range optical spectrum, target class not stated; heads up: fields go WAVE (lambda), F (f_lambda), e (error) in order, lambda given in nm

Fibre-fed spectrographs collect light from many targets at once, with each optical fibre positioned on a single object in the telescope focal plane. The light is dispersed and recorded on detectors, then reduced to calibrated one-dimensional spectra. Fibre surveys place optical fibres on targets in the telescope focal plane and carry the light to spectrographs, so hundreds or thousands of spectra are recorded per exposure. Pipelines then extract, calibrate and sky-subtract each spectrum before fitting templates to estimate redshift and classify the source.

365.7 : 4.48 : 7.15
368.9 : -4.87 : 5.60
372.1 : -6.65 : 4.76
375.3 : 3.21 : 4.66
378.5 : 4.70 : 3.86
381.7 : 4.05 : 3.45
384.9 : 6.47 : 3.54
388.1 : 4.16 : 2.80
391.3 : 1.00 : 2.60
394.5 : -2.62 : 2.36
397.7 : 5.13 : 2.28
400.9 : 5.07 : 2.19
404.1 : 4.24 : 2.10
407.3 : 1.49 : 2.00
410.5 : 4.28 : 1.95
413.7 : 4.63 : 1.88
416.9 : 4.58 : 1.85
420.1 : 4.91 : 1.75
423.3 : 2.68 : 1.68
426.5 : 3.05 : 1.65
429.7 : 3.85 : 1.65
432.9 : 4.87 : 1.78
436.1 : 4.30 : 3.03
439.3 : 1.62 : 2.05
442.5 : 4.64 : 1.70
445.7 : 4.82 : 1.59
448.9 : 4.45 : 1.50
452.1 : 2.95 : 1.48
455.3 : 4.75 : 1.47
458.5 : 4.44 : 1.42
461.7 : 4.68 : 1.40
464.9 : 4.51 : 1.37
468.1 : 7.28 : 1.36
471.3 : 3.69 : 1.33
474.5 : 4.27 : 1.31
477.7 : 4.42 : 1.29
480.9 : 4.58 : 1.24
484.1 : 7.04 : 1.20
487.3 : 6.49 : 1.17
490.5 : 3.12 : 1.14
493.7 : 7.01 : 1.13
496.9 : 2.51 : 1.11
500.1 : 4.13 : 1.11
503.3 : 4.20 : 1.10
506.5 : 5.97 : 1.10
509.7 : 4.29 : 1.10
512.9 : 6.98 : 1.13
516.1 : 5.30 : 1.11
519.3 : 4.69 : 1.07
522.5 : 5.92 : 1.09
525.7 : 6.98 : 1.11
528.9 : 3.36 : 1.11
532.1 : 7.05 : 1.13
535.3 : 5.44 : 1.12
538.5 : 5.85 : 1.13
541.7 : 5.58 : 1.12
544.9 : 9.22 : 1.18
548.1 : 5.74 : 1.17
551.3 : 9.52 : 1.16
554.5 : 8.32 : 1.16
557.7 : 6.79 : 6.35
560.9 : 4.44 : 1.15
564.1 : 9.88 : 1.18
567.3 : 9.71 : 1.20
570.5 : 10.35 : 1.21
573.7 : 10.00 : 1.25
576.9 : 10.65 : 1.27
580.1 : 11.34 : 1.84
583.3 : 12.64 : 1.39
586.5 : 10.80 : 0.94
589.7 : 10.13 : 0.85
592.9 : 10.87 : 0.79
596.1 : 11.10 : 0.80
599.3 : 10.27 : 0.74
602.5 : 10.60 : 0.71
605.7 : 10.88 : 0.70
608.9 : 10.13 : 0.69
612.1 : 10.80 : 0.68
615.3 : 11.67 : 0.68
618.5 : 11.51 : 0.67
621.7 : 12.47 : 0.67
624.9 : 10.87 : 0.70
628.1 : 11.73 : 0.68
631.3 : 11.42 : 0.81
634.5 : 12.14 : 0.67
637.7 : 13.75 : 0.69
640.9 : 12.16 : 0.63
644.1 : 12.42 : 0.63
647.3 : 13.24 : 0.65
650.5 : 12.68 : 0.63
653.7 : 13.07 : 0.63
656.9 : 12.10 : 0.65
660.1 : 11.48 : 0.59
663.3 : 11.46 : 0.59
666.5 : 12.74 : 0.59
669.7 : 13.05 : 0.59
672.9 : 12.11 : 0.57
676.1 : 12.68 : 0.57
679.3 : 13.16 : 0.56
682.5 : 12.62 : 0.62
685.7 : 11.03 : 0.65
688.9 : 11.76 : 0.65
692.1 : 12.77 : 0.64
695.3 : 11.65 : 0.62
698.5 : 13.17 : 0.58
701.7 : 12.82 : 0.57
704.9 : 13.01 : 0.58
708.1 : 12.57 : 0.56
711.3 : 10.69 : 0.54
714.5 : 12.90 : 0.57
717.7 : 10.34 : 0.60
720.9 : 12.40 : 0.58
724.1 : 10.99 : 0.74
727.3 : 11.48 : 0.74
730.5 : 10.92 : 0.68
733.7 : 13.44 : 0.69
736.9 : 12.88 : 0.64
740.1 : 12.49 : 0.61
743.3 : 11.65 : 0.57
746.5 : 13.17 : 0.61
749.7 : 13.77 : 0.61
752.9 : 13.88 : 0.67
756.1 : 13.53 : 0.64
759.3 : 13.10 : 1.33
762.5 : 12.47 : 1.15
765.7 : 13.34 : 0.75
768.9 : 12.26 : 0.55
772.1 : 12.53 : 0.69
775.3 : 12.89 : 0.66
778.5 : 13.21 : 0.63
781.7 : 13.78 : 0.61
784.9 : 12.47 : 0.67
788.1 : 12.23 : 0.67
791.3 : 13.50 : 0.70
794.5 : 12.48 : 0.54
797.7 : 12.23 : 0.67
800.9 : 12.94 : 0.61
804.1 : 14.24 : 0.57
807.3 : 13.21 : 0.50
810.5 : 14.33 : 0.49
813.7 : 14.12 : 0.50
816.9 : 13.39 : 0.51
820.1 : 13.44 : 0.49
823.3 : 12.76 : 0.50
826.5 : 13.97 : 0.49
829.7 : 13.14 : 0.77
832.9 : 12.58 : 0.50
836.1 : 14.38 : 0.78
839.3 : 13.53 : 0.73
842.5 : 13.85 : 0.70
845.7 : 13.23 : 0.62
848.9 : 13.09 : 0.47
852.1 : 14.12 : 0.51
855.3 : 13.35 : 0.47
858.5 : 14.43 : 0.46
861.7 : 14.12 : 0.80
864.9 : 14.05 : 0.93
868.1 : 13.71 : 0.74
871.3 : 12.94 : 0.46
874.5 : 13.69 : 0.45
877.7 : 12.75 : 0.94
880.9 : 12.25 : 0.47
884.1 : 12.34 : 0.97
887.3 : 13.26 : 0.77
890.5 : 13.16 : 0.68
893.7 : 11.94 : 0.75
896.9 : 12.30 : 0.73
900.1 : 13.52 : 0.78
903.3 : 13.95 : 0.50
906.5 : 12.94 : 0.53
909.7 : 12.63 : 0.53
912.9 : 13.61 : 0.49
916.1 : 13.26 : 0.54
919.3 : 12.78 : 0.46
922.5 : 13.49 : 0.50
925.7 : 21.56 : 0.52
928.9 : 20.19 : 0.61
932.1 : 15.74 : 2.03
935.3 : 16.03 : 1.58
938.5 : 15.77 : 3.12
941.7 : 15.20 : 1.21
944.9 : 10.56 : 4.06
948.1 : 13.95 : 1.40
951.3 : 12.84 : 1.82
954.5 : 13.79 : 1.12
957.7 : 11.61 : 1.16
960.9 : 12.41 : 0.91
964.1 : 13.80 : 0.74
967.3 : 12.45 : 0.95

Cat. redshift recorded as 0.41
